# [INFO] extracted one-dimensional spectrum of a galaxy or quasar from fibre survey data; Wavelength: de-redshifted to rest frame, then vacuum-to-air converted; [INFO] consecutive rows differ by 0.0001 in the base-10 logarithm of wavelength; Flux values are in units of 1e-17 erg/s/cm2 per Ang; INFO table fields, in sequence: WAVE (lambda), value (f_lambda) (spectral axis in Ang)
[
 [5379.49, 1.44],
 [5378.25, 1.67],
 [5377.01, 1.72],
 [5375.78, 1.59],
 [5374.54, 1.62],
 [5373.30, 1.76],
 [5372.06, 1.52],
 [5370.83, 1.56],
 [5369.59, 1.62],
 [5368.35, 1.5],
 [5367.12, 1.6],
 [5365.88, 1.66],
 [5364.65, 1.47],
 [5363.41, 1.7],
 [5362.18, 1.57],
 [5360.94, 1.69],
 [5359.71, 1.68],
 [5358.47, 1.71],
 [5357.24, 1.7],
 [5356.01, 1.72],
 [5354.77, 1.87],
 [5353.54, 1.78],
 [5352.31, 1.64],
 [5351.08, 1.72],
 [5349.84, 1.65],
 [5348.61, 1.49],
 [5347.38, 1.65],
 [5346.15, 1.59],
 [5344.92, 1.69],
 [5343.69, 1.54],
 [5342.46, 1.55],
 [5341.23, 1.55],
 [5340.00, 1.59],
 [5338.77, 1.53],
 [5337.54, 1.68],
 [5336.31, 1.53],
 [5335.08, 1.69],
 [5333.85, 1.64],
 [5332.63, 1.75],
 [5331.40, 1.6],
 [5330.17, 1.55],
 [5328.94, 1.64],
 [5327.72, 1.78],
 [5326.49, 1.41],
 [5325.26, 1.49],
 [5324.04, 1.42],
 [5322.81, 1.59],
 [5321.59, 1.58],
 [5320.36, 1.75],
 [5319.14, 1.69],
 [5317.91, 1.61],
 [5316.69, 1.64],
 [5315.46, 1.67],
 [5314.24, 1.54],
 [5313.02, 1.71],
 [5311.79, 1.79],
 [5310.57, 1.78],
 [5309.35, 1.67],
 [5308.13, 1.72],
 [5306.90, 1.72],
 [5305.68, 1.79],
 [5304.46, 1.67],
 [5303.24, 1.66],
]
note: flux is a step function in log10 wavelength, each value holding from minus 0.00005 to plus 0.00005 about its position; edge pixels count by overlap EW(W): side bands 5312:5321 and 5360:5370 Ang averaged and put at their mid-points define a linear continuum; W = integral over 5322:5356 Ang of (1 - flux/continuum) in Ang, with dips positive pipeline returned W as 0.38 Ang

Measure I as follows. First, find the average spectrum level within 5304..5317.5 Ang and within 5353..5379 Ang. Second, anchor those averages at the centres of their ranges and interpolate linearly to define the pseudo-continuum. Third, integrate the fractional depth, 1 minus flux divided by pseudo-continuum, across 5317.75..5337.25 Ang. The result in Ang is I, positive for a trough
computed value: 0.88 Ang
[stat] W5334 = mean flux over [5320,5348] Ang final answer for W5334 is 1.6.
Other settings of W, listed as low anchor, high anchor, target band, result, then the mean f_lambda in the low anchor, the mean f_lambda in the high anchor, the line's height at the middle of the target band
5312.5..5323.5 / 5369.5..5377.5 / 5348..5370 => -0.32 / 1.64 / 1.63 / 1.63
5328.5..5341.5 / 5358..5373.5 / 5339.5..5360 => -0.51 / 1.61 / 1.61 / 1.61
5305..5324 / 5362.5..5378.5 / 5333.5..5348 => 0.39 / 1.68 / 1.61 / 1.65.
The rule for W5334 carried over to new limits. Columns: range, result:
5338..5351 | 1.59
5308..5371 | 1.63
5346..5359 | 1.69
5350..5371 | 1.66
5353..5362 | 1.73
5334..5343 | 1.59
